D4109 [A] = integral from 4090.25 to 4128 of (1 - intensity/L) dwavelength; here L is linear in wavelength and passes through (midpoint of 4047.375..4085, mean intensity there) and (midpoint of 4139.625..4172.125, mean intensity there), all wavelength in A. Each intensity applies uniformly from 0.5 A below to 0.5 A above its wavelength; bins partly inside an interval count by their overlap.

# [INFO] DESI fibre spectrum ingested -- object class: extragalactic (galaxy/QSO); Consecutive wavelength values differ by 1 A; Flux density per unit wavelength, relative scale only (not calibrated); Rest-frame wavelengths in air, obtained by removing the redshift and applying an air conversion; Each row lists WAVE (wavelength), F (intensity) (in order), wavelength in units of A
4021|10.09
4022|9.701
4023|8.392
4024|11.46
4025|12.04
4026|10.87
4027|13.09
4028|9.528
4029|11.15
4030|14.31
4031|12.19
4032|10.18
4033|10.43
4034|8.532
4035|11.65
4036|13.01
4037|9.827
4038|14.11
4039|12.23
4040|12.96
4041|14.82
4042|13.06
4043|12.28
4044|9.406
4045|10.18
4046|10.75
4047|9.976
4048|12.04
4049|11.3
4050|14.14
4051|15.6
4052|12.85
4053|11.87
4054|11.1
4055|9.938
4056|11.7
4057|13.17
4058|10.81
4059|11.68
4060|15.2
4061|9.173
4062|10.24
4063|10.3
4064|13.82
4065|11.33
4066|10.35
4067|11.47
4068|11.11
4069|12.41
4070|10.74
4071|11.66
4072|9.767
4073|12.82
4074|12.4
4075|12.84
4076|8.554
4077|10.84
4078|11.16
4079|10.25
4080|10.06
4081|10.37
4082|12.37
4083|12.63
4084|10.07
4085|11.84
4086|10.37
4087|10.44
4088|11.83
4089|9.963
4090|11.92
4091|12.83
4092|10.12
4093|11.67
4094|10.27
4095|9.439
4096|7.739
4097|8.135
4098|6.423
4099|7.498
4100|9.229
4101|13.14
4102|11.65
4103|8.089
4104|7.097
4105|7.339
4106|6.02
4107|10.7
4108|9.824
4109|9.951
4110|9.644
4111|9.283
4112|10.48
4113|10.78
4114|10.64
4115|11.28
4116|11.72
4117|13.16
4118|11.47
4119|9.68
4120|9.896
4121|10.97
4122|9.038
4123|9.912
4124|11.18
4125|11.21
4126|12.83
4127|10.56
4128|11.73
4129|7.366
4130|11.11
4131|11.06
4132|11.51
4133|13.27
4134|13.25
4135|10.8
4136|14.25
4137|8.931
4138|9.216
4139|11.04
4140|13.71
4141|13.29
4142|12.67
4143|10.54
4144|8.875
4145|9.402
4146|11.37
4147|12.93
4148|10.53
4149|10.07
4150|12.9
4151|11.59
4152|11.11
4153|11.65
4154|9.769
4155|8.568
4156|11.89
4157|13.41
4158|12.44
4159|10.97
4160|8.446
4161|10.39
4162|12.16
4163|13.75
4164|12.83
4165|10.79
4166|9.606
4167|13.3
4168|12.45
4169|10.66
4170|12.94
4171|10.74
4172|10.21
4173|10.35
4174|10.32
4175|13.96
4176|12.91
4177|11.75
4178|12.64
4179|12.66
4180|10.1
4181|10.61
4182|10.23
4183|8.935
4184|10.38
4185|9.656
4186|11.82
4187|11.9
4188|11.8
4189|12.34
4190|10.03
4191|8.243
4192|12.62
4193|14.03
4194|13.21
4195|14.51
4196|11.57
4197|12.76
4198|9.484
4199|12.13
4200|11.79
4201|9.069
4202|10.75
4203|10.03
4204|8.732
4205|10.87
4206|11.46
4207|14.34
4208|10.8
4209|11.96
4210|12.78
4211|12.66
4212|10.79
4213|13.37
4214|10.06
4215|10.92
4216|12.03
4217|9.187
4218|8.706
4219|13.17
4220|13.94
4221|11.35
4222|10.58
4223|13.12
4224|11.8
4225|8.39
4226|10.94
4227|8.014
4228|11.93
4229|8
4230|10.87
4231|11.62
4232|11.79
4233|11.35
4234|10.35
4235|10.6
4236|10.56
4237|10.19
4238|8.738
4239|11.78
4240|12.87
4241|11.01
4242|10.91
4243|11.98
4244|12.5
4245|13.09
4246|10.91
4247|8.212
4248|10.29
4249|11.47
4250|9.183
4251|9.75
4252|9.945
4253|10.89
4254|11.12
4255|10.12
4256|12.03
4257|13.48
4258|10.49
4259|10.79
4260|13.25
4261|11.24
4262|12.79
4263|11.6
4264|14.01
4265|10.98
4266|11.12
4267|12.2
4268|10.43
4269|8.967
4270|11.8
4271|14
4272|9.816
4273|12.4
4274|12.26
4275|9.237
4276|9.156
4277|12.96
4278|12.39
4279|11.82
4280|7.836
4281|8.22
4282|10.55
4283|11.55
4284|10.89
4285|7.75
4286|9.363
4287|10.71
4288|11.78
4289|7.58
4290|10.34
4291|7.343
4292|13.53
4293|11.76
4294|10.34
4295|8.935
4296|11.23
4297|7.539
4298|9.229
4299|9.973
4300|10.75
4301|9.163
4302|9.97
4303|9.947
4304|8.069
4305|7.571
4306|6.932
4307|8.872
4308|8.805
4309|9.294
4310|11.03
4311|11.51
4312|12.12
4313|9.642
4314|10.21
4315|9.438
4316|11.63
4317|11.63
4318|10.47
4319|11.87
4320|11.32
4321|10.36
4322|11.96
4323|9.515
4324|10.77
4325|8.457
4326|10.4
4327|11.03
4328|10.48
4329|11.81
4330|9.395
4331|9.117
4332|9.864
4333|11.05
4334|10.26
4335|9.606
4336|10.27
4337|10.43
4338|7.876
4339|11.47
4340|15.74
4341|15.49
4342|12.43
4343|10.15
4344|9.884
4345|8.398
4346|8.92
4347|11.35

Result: 4.7 A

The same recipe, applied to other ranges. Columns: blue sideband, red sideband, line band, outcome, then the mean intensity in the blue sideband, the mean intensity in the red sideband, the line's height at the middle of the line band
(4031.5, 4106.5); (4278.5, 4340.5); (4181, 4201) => -1.53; 11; 10.1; 10.6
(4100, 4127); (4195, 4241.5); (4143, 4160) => -0.70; 10.3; 11.1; 10.6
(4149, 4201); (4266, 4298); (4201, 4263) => -0.94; 11.4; 10.5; 10.9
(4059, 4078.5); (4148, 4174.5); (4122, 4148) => 0.18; 11.4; 11.3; 11.3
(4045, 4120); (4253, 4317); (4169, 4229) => -3.69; 10.8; 10.5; 10.6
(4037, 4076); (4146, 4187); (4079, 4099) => 2.23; 11.8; 11.3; 11.7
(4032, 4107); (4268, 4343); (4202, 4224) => -1.72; 11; 10.4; 10.6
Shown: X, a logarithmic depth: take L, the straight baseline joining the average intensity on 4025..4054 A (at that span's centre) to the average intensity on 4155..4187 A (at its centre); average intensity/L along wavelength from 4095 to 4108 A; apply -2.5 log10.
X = 0.318 mag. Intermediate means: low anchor 11.9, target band 8.67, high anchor 11.4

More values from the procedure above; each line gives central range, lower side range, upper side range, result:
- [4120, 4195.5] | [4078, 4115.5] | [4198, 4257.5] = -0.08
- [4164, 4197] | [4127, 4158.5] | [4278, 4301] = -0.05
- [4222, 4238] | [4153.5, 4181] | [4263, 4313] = 0.03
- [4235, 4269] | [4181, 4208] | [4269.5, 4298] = -0.04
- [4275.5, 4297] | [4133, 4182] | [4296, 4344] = 0.03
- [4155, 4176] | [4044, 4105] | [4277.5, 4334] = -0.09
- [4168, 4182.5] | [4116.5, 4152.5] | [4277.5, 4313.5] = -0.06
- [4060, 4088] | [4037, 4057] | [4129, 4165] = 0.07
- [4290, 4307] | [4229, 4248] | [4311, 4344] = 0.14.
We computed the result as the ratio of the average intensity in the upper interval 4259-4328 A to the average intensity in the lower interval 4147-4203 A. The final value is 0.92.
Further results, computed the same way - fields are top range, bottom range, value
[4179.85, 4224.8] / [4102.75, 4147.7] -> 1.06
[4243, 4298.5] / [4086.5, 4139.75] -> 1.04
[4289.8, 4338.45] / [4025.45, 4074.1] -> 0.86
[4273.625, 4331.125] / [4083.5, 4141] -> 0.97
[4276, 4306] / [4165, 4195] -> 0.87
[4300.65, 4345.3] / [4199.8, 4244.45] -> 0.94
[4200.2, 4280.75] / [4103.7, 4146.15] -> 1.04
